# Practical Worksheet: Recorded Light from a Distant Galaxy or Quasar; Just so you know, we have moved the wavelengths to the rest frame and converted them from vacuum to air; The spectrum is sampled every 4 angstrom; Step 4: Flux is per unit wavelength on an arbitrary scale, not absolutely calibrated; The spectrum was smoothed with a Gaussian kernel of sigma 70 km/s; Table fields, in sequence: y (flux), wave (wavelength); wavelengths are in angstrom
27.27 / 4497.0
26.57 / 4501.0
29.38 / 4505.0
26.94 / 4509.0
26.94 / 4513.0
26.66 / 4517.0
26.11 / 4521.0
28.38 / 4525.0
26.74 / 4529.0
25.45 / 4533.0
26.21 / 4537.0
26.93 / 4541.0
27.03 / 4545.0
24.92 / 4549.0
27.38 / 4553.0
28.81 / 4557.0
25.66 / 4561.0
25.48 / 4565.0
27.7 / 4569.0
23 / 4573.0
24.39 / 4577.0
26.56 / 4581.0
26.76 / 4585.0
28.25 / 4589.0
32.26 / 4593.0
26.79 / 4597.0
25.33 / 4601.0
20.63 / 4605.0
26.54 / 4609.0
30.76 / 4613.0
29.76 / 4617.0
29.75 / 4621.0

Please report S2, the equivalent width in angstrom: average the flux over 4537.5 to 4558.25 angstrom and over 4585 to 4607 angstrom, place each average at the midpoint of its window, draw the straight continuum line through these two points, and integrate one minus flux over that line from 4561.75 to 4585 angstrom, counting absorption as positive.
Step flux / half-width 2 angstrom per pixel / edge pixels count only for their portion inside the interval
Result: 1.1 angstrom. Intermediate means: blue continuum 26.9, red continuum 26.7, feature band 25.6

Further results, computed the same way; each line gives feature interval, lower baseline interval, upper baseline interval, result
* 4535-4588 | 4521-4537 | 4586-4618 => 1.50 angstrom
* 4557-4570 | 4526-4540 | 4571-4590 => -0.33 angstrom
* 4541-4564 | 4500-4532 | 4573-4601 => 0.32 angstrom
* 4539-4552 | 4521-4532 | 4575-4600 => 0.39 angstrom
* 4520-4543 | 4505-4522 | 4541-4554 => 0.05 angstrom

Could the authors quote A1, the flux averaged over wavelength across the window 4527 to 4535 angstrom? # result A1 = 26.1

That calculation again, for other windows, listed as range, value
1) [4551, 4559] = 28.1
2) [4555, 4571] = 26.9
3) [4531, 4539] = 25.8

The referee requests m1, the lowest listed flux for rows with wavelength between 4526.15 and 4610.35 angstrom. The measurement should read 20.63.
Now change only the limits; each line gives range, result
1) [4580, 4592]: 26.56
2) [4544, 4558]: 24.92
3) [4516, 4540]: 25.45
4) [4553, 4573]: 23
